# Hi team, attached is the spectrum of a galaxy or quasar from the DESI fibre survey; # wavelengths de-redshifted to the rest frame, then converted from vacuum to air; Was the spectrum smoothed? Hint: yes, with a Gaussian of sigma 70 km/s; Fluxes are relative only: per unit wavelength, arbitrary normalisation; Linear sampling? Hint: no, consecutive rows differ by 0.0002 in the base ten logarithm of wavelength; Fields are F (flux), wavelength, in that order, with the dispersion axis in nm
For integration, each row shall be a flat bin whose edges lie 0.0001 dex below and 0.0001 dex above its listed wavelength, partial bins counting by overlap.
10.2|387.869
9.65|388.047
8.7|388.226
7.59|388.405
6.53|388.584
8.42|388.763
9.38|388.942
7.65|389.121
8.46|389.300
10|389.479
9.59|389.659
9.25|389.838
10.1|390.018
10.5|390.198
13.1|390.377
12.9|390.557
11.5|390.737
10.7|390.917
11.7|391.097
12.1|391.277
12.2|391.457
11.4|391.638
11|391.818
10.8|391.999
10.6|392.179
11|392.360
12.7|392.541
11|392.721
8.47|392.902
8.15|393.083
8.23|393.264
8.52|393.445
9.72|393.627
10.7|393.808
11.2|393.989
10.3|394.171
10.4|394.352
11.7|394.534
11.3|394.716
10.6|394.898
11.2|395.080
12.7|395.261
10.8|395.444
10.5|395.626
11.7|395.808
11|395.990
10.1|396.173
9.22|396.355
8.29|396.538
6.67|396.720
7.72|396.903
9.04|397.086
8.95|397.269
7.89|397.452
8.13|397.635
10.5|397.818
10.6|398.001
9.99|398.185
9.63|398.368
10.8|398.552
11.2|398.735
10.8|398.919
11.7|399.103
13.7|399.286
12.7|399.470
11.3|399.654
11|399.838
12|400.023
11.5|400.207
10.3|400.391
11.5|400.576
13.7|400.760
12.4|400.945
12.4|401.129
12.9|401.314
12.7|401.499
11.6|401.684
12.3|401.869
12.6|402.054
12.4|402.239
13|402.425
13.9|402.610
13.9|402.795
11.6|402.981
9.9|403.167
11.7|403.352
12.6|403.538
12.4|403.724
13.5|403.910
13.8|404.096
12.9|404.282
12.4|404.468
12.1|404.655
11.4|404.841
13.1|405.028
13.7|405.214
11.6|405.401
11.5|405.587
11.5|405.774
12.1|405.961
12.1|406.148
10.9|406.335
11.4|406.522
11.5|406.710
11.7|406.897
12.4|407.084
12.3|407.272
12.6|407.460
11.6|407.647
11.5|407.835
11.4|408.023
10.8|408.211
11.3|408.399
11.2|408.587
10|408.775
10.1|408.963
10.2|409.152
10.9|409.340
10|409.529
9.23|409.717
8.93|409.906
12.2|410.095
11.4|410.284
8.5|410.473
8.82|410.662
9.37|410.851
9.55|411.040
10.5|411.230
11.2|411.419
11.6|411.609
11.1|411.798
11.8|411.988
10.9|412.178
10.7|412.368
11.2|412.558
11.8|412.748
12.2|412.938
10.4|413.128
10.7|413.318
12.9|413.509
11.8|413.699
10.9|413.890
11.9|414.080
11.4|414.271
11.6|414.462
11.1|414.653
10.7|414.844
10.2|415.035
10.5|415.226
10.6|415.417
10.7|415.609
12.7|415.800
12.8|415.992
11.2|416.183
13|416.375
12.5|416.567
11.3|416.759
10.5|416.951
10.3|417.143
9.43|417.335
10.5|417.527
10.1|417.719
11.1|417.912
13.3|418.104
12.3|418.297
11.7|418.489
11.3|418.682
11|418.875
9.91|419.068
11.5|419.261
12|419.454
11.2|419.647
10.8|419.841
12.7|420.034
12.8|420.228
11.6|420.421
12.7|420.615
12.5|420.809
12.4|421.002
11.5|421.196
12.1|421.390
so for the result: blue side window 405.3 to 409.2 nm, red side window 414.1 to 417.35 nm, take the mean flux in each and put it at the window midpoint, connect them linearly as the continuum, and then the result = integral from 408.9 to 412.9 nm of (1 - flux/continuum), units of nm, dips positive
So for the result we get 0.30 nm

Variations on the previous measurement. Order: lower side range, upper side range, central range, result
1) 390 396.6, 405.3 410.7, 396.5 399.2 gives 0.340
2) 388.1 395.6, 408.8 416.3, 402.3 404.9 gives -0.461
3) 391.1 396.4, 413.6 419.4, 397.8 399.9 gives -0.070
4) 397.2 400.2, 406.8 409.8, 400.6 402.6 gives -0.330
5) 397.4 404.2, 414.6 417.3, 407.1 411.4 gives 0.330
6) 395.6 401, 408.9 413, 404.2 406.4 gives -0.336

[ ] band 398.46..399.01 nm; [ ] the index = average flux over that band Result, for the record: 10.9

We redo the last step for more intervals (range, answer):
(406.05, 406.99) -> 11.5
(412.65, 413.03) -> 12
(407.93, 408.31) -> 11.1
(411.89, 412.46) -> 11.1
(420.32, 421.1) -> 12.3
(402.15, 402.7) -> 13.1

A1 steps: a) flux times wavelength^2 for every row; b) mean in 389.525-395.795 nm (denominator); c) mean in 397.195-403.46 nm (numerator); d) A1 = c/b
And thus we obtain 1.1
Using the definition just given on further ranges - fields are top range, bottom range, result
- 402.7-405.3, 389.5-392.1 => 1.20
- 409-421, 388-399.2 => 1.23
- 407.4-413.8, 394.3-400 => 1.11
